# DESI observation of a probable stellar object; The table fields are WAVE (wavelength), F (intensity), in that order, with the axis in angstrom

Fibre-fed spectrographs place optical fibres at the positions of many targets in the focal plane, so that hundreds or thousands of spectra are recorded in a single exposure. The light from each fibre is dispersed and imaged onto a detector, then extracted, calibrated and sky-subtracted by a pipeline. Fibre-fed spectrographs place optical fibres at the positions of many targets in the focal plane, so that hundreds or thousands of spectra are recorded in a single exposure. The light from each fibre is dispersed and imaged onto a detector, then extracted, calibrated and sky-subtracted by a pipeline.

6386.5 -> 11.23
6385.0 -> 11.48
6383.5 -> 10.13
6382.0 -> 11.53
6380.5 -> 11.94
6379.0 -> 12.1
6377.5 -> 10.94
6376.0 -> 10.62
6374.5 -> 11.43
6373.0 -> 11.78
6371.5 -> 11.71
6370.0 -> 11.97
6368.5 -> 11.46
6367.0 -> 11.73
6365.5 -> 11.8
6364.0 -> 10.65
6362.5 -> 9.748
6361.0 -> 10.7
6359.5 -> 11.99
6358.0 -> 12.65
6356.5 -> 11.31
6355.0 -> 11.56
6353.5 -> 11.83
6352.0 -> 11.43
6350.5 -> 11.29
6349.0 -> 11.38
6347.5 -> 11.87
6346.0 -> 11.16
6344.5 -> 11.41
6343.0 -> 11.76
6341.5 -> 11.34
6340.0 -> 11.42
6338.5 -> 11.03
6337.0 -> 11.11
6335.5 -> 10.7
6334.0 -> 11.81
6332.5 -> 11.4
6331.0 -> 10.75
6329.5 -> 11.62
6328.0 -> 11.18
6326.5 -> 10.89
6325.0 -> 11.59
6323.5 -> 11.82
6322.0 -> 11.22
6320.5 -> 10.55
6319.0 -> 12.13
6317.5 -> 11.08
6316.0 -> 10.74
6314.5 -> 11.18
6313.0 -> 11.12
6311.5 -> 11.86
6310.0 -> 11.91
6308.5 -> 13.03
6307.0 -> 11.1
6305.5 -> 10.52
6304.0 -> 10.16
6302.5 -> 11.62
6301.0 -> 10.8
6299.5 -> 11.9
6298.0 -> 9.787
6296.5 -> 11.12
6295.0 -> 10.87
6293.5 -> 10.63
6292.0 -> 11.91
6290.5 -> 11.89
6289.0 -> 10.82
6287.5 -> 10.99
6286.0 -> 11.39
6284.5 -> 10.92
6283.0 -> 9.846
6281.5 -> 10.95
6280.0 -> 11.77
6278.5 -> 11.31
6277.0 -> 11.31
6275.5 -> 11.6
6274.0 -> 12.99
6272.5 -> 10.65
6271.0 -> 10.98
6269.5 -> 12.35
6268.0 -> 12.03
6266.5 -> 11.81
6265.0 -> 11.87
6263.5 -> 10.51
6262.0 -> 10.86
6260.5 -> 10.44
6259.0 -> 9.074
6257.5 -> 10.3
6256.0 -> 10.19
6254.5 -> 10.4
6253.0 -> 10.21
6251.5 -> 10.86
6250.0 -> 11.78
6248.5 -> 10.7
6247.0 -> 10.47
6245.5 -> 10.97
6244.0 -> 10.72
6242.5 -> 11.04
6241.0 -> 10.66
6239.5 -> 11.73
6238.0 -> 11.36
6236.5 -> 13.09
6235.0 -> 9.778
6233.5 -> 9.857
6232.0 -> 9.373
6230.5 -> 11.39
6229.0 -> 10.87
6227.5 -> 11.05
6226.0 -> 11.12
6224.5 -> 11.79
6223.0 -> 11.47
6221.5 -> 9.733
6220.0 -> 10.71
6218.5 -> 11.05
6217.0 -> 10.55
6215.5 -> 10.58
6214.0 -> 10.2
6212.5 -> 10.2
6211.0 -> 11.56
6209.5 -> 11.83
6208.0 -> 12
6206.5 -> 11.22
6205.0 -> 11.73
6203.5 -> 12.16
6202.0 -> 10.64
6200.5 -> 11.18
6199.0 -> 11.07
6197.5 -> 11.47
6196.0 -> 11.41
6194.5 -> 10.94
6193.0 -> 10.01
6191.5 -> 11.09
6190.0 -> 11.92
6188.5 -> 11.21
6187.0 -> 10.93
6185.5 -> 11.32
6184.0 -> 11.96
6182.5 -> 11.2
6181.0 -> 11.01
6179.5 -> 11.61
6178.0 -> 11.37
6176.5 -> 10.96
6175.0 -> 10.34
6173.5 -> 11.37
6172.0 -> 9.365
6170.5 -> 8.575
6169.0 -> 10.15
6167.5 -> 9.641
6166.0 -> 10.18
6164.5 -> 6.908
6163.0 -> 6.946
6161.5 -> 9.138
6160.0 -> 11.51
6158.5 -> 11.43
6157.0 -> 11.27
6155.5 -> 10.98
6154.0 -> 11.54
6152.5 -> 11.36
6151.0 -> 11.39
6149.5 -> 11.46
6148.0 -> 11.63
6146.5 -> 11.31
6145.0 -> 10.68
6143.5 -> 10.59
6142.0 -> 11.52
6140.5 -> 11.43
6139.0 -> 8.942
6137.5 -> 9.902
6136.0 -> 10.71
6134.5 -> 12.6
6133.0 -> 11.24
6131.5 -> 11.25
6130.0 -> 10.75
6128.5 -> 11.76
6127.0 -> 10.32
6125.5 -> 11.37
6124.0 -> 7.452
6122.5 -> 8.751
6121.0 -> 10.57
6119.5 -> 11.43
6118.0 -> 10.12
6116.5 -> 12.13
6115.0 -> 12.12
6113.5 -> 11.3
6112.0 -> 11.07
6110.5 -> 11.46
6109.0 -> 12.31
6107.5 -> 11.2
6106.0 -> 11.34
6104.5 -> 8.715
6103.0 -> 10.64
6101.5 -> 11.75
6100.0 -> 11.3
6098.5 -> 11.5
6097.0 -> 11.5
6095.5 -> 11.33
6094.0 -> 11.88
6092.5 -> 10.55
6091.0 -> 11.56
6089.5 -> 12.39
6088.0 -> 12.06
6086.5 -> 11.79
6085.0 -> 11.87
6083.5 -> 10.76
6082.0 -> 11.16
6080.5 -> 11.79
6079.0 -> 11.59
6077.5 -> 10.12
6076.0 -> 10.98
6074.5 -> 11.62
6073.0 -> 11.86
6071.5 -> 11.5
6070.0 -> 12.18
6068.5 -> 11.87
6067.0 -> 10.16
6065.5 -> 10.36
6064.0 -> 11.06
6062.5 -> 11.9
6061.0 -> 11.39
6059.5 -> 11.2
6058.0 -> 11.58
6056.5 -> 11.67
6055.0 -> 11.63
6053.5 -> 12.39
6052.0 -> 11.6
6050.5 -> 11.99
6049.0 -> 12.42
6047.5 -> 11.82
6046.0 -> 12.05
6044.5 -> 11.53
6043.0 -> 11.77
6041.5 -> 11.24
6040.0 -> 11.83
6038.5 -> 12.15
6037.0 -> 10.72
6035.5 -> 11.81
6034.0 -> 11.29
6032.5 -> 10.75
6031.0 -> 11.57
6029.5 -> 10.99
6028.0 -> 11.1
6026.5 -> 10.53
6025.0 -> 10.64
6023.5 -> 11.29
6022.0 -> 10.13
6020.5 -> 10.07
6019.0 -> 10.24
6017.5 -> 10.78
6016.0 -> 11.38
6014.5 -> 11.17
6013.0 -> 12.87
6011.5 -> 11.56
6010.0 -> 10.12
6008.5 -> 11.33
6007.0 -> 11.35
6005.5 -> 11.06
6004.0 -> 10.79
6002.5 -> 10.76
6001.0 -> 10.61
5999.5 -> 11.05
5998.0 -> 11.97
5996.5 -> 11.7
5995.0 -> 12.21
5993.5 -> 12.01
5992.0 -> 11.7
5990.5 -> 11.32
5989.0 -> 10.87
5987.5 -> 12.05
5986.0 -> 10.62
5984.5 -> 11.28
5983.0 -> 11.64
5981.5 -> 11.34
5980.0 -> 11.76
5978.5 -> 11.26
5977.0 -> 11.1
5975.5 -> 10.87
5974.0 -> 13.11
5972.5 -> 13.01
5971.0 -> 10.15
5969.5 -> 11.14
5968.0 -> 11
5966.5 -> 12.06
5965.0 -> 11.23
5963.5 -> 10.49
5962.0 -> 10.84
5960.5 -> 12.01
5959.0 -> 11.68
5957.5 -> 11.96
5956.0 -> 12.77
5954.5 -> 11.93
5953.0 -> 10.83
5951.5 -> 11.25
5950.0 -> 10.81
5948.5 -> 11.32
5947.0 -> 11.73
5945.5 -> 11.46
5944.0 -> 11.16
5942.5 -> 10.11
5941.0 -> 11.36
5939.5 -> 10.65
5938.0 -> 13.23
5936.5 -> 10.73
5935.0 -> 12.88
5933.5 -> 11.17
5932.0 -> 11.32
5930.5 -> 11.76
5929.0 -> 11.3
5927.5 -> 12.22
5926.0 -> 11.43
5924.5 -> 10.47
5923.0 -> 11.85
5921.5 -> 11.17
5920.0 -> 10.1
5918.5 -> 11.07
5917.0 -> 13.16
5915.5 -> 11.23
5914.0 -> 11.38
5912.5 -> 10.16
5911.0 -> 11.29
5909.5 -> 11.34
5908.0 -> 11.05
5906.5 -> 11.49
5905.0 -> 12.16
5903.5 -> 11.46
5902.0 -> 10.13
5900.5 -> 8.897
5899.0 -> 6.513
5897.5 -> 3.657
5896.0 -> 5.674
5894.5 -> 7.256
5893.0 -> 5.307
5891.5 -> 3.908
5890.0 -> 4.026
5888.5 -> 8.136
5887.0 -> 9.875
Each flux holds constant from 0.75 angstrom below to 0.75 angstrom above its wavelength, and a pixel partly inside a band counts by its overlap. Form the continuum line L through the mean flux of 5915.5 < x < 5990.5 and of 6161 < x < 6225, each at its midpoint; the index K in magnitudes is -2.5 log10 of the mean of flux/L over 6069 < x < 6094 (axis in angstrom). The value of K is -0.04 mag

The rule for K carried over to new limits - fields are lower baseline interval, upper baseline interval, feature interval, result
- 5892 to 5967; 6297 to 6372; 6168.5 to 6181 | 0.06 mag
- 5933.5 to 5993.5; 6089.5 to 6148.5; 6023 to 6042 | 0.00 mag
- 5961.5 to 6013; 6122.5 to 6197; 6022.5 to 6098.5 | -0.04 mag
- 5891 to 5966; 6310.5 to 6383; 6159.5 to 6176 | 0.17 mag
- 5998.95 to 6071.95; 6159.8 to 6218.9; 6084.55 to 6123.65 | -0.02 mag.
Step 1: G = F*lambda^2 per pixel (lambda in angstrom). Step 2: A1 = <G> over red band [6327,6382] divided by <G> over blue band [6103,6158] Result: 1.1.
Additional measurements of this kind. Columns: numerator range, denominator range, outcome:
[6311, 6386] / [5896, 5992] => 1.16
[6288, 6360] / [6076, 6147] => 1.10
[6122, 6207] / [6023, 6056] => 0.97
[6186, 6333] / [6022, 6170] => 1.06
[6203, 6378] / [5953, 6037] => 1.09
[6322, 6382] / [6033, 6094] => 1.09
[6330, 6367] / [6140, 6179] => 1.15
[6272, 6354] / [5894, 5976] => 1.16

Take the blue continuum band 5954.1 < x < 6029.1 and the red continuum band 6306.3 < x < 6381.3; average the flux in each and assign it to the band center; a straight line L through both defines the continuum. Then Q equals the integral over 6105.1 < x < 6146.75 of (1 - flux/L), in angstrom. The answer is 1.65 angstrom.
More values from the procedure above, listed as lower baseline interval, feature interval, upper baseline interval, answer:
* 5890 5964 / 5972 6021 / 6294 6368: -3.2 angstrom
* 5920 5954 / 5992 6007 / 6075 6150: -0.2 angstrom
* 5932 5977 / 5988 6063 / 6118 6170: -1.7 angstrom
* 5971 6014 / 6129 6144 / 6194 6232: 0.4 angstrom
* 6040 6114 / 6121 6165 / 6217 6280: 2.7 angstrom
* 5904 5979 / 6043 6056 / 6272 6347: -0.6 angstrom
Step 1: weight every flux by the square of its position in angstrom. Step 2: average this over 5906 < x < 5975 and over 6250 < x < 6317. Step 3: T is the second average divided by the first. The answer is 1.09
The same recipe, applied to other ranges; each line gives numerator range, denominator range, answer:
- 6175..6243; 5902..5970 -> 1.07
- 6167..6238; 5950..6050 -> 1.03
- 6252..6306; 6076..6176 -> 1.07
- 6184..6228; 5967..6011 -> 1.05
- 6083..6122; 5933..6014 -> 1.03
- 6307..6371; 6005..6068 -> 1.11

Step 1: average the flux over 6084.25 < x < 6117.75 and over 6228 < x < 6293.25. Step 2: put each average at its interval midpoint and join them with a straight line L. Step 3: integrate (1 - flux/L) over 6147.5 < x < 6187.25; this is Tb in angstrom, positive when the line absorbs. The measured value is 2.44 angstrom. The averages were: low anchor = 11.4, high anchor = 11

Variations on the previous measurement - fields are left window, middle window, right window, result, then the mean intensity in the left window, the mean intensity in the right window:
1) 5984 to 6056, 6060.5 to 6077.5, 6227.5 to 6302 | 0.0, 11.3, 11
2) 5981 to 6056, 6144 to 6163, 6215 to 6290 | 0.3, 11.3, 11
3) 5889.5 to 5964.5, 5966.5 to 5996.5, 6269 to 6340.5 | -2.6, 10.5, 11.3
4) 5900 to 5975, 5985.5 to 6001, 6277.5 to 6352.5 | -0.2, 11.4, 11.2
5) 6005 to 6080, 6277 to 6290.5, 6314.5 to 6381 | 0.4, 11.3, 11.4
